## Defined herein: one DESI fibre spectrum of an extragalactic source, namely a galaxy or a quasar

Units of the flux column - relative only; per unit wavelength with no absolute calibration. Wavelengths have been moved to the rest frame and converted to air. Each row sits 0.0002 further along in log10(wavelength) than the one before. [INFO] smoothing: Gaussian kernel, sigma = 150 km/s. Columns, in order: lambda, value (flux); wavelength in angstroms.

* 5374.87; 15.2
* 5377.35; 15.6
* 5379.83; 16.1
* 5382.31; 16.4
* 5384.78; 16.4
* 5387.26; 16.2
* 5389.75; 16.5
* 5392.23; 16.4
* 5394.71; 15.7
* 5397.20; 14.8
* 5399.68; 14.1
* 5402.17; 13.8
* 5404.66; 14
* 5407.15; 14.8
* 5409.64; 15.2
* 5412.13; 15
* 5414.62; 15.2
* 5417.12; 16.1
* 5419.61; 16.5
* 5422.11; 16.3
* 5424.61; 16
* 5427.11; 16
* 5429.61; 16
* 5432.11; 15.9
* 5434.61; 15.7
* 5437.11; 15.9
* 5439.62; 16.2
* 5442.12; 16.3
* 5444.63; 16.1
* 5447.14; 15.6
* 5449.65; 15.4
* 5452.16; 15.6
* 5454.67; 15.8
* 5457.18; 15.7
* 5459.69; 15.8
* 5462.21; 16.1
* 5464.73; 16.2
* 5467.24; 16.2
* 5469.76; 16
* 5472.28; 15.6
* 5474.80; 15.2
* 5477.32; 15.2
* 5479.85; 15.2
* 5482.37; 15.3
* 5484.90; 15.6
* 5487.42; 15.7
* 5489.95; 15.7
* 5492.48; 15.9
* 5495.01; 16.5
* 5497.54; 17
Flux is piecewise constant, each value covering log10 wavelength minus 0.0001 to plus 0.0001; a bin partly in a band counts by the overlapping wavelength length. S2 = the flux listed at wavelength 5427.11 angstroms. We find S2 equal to 16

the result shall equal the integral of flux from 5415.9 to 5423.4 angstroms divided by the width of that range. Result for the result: 16.3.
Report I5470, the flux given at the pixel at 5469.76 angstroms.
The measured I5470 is 16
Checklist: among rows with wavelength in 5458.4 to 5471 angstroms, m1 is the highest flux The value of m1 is 16.2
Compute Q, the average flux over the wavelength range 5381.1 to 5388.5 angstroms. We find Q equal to 16.4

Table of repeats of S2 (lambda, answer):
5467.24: 16.2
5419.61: 16.5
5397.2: 14.8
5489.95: 15.7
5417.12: 16.1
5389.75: 16.5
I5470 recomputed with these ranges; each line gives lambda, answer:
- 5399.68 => 14.1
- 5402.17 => 13.8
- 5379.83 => 16.1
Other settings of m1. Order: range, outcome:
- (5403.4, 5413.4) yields 15.2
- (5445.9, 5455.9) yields 15.8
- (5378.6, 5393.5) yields 16.5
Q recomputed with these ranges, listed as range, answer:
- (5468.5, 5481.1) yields 15.4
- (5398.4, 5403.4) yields 14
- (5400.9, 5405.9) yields 13.9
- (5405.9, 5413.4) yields 15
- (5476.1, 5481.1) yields 15.2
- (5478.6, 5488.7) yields 15.5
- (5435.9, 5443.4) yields 16.1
